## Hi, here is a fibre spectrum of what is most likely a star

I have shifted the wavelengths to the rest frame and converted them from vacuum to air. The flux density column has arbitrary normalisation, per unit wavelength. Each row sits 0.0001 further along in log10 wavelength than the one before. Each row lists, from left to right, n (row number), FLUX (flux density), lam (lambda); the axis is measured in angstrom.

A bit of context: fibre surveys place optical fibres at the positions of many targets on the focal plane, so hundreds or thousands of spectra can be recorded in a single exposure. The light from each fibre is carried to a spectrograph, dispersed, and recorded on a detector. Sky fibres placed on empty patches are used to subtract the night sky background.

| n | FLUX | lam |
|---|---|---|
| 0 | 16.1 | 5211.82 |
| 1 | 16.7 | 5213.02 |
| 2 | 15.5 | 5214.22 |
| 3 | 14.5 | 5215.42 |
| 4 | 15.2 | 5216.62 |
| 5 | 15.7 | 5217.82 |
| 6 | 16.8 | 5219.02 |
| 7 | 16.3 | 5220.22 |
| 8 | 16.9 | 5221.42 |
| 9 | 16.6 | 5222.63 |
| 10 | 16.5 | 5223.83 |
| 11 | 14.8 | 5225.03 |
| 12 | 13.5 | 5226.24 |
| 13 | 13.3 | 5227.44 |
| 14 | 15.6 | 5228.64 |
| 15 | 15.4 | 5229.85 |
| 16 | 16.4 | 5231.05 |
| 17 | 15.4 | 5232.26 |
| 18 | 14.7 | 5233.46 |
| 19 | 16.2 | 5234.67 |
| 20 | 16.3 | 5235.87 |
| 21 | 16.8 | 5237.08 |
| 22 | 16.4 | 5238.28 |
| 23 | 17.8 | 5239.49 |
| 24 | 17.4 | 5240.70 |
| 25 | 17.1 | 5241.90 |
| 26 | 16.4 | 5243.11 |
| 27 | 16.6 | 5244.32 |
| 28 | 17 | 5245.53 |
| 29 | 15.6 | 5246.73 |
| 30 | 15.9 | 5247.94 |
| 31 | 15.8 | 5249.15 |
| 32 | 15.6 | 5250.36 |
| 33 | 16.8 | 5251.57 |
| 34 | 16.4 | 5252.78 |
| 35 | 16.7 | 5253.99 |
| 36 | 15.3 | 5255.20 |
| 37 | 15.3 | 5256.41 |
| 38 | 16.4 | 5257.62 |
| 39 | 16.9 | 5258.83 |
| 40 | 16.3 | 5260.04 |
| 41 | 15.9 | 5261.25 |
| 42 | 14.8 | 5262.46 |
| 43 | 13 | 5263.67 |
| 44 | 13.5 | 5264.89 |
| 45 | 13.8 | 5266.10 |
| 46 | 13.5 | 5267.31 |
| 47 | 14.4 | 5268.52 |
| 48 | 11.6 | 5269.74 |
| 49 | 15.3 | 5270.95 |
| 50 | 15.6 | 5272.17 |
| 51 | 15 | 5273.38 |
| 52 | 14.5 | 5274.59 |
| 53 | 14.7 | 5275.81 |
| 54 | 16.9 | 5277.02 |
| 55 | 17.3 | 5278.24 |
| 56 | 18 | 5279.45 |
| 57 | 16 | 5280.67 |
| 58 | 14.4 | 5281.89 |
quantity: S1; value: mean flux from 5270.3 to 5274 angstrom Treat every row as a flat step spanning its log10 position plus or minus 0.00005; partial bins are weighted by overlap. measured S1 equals 15.3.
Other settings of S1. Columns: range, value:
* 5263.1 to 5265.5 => 13.2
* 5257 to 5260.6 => 16.5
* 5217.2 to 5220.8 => 16.3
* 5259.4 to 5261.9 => 16.1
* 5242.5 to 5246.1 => 16.6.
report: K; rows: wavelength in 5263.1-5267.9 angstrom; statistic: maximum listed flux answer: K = 13.8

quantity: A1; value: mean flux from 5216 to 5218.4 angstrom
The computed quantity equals 15.5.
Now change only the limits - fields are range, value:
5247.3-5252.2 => 16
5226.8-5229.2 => 14.5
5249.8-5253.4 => 16.3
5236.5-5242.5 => 17.1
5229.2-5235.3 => 15.6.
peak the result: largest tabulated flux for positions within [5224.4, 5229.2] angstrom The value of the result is 15.6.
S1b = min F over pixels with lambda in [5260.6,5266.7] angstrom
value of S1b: 13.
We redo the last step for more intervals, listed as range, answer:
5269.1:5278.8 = 11.6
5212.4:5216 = 14.5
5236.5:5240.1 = 16.4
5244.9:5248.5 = 15.6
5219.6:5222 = 16.3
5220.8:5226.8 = 13.5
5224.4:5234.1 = 13.3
